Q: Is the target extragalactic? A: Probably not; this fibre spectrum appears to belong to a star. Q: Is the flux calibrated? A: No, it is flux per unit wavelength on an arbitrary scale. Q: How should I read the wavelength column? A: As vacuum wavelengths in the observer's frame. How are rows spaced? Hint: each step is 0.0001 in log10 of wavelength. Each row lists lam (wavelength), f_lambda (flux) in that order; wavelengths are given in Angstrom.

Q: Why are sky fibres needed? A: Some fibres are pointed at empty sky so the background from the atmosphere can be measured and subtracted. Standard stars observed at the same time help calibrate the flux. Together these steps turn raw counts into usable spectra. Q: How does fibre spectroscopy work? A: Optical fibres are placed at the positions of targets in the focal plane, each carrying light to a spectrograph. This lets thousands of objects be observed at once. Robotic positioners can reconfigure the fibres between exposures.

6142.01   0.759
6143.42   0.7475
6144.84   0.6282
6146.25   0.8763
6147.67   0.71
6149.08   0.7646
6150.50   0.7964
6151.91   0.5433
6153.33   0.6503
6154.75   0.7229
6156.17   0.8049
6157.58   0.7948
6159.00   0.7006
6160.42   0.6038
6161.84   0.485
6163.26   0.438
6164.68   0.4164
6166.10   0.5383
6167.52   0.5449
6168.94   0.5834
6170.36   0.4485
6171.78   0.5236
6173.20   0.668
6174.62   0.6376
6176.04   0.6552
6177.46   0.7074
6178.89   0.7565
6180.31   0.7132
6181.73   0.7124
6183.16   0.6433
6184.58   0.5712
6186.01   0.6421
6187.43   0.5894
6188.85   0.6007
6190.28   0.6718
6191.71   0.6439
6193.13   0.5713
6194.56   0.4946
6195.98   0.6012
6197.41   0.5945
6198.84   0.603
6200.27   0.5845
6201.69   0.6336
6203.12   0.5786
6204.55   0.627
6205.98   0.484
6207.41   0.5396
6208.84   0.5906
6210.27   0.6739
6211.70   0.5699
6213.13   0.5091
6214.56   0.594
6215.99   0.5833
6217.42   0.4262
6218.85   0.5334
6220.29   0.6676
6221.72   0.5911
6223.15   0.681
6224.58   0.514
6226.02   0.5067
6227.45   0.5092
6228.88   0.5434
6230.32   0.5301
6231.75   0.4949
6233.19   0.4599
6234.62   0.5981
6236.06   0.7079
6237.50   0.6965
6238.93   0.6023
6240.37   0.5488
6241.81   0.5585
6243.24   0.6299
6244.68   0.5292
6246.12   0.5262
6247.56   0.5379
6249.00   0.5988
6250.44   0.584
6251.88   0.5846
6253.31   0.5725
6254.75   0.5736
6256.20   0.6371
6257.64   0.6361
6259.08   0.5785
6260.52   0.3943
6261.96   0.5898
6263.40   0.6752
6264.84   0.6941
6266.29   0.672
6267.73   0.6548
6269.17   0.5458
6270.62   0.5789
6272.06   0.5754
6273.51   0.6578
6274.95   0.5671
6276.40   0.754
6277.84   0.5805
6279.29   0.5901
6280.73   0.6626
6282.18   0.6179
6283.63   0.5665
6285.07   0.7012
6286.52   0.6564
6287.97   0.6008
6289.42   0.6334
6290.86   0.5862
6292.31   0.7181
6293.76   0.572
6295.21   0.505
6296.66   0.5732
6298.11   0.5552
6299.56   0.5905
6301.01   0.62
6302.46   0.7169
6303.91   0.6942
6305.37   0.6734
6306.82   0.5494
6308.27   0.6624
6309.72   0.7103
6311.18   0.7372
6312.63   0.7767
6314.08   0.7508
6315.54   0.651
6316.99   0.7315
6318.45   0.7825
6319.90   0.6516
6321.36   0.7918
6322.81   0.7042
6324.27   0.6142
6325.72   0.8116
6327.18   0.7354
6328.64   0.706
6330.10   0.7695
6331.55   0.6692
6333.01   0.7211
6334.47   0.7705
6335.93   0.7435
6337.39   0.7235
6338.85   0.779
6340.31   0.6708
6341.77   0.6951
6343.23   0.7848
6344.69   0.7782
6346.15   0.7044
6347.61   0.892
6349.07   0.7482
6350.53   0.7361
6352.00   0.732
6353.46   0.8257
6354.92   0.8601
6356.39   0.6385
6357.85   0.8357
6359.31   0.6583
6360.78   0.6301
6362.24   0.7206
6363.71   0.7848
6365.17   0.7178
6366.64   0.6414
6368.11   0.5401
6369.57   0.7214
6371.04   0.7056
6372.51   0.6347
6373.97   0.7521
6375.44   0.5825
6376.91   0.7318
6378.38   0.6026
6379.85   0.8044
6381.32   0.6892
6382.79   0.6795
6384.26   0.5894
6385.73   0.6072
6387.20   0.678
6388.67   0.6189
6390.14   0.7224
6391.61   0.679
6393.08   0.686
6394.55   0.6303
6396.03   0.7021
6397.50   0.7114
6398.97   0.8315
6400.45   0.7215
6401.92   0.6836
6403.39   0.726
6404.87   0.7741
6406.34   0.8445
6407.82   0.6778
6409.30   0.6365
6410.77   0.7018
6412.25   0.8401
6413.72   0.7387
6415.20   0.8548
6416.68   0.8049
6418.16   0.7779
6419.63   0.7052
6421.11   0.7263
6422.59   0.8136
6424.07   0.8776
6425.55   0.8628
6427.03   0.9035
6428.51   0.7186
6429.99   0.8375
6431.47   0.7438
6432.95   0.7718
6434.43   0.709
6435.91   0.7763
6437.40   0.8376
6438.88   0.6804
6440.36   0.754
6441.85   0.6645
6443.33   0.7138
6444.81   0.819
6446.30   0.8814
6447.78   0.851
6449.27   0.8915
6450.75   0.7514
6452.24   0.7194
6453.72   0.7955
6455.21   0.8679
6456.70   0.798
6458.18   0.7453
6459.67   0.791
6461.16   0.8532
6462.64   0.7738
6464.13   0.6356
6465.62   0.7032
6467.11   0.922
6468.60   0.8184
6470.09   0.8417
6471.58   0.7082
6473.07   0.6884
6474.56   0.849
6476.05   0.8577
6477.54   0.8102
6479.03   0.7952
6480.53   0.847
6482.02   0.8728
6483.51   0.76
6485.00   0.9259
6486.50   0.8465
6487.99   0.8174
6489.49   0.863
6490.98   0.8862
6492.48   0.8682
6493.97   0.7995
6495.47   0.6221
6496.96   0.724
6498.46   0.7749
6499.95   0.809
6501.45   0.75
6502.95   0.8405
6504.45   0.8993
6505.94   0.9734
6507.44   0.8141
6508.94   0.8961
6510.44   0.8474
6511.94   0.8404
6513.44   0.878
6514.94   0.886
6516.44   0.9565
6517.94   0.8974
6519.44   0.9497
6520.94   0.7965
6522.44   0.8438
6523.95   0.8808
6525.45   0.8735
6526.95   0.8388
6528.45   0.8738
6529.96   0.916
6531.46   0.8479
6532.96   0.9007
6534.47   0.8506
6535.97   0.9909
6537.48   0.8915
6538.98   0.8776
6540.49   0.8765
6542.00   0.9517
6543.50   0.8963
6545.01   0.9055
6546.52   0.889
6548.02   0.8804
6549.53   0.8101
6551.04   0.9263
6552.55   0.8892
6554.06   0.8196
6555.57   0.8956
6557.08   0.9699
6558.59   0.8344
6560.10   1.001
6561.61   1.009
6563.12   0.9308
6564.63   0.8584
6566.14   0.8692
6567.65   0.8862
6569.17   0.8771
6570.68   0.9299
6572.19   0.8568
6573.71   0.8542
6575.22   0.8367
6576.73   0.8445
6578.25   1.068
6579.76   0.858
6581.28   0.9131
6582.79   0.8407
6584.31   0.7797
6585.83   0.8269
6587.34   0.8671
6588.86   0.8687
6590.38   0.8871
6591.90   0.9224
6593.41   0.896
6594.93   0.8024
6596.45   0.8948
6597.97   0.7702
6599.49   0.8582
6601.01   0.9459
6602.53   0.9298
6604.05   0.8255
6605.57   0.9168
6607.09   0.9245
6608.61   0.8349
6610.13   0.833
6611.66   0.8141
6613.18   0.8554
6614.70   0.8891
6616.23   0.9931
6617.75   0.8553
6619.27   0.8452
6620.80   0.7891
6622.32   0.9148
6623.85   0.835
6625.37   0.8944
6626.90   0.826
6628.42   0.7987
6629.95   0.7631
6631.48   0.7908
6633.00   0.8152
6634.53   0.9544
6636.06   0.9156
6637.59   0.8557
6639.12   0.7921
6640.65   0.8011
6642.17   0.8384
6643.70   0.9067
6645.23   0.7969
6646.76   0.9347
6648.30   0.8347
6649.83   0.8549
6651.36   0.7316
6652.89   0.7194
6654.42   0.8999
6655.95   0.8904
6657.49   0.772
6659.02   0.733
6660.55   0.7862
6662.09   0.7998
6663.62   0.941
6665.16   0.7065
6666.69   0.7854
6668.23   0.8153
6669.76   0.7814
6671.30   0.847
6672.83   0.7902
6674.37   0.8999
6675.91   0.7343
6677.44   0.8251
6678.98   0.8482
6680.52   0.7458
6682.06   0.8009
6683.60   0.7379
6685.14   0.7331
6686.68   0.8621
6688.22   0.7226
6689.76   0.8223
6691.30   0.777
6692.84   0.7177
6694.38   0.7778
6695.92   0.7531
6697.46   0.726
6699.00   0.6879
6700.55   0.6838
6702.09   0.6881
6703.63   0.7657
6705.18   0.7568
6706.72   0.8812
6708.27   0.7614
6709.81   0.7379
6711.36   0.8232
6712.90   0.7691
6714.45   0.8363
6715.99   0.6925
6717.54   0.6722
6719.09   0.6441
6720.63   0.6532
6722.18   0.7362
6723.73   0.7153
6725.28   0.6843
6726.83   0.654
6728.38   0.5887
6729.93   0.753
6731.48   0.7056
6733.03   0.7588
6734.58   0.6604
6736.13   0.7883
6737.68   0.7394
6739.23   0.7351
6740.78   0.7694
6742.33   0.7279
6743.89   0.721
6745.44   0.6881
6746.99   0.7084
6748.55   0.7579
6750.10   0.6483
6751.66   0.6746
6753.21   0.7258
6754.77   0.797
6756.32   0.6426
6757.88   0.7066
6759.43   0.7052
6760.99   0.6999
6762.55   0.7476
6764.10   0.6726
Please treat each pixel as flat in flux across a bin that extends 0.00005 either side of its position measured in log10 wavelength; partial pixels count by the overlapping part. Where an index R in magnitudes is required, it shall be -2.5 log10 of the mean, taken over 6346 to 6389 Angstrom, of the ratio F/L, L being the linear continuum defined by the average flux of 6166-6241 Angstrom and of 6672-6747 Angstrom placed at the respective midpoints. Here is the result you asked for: -0.10 mag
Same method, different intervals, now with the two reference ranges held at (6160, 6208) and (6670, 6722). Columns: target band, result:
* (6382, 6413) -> -0.062 mag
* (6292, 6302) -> 0.072 mag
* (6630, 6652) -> -0.134 mag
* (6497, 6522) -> -0.222 mag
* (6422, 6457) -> -0.172 mag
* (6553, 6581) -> -0.243 mag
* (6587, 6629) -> -0.183 mag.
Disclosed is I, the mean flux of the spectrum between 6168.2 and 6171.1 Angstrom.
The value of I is 0.517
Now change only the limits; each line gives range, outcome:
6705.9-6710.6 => 0.793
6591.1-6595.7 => 0.874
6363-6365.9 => 0.752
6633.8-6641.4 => 0.863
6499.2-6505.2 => 0.826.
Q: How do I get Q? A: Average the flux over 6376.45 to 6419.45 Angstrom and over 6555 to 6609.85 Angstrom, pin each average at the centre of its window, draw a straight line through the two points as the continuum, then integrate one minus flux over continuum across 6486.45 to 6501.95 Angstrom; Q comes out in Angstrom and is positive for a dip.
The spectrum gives 0.2 Angstrom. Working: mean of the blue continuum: 0.715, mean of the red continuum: 0.885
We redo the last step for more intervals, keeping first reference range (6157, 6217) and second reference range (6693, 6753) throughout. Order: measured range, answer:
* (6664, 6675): -1.48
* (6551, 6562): -3.69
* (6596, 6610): -3.62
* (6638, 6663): -3.98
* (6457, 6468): -1.89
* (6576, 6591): -4.00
